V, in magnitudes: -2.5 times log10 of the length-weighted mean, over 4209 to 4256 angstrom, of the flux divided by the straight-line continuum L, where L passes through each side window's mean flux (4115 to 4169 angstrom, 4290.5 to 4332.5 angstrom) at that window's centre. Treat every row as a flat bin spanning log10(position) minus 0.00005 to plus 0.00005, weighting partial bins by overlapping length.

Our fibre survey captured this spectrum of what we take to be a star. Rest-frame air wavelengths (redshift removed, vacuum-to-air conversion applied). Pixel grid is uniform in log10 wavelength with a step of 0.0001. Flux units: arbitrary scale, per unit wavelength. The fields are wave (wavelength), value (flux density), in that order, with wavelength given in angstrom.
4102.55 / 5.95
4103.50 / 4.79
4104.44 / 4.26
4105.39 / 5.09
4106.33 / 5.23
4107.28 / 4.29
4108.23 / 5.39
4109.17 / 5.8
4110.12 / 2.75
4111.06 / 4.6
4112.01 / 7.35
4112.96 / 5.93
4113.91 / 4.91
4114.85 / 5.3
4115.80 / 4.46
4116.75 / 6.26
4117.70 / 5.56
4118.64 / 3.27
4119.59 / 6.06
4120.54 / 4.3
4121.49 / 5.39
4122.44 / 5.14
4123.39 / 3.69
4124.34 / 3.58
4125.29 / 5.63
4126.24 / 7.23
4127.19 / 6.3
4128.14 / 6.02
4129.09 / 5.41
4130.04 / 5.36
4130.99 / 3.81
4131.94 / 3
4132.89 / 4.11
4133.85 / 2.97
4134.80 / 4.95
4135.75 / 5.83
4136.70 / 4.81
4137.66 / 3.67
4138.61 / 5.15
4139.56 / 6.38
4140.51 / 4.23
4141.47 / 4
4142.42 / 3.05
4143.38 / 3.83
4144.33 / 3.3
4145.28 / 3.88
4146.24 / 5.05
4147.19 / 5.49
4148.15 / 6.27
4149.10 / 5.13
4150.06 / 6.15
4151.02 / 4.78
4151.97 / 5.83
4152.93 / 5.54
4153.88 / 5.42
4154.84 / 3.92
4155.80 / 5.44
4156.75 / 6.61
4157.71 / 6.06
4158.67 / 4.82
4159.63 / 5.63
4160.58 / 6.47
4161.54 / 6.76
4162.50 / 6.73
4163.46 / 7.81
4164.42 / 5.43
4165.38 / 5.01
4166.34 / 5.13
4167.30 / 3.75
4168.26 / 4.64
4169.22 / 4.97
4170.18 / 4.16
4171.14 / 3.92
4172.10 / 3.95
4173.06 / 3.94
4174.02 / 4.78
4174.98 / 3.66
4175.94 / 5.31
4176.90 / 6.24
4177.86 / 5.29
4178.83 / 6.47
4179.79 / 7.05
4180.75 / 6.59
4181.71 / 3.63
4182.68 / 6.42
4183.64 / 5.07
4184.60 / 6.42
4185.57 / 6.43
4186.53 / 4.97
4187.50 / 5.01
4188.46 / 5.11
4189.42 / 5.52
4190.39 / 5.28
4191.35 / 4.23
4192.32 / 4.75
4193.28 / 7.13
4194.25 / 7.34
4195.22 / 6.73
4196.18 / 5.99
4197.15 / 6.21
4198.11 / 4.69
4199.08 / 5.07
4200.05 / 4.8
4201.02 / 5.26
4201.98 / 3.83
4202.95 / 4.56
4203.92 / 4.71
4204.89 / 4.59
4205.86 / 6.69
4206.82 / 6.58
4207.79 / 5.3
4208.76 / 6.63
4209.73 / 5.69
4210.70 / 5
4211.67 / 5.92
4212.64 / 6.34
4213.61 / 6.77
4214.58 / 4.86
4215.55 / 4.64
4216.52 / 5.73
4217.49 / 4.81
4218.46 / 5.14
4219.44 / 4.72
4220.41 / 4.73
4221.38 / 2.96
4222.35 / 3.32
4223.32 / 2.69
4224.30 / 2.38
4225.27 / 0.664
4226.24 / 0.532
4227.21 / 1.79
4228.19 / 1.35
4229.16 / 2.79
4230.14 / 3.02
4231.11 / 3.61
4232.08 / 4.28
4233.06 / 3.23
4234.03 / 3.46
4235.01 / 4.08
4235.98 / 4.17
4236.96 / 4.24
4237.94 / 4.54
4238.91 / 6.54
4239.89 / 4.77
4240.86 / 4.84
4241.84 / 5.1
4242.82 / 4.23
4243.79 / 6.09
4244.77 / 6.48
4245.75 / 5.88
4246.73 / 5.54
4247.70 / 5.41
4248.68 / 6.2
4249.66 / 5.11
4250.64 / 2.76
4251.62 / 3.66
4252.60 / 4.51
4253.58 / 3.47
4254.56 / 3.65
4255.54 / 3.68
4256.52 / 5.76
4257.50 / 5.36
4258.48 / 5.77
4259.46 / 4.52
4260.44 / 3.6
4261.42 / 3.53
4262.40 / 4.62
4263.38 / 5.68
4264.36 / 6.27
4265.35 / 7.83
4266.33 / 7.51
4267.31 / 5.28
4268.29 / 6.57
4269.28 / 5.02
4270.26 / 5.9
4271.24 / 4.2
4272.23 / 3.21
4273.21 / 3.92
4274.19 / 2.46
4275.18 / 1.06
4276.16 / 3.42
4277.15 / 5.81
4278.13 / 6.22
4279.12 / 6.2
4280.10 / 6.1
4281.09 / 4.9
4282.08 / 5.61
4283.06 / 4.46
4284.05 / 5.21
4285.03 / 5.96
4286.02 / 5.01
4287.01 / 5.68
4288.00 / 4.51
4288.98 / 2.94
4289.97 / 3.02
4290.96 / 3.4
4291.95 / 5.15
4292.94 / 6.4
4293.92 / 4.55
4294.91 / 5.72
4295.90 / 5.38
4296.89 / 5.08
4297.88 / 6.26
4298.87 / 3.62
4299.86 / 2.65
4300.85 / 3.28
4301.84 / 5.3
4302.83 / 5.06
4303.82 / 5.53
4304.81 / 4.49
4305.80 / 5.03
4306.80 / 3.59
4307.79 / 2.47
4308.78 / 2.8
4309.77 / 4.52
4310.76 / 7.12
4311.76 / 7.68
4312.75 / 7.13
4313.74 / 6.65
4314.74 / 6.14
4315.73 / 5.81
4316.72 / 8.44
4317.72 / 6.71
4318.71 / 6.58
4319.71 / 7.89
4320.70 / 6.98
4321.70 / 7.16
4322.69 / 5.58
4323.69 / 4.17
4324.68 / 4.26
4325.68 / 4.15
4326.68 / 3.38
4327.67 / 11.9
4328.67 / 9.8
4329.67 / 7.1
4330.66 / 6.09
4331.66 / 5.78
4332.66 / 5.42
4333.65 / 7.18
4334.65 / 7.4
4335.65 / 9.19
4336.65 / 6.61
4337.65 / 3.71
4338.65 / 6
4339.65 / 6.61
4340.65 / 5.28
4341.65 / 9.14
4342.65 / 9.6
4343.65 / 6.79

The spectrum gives 0.25 mag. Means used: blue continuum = 5.08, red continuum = 5.64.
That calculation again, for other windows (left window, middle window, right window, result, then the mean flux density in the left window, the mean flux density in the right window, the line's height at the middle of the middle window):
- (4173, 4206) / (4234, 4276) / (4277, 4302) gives 0.06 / 5.43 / 4.92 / 5.1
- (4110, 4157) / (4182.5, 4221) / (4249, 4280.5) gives -0.13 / 4.95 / 4.78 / 4.86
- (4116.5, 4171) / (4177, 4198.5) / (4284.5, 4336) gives -0.11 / 5.06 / 5.63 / 5.21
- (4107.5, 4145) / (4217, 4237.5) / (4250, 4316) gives 0.44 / 4.83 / 4.86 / 4.85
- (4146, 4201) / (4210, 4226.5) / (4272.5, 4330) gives 0.26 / 5.46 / 5.29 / 5.4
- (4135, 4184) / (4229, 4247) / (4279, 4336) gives 0.18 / 5.17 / 5.6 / 5.4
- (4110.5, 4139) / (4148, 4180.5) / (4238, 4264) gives -0.09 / 4.99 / 4.88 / 4.96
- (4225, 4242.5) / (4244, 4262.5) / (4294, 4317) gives -0.19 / 3.54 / 5.17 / 3.98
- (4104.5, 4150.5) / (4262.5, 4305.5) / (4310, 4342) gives 0.26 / 4.9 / 6.63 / 6.26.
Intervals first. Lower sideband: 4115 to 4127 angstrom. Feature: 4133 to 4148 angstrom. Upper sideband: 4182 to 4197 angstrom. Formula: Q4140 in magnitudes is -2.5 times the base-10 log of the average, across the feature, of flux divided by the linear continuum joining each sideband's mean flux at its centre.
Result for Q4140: 0.18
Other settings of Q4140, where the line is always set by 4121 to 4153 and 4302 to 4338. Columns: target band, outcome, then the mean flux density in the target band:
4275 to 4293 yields 0.21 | 4.82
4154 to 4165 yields -0.19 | 5.94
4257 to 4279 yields 0.17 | 4.92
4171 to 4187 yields -0.04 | 5.33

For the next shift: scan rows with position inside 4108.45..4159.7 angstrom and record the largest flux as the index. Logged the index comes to 7.35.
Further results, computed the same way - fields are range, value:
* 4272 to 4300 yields 6.4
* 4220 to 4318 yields 8.44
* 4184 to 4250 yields 7.34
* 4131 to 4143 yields 6.38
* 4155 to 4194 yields 7.81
